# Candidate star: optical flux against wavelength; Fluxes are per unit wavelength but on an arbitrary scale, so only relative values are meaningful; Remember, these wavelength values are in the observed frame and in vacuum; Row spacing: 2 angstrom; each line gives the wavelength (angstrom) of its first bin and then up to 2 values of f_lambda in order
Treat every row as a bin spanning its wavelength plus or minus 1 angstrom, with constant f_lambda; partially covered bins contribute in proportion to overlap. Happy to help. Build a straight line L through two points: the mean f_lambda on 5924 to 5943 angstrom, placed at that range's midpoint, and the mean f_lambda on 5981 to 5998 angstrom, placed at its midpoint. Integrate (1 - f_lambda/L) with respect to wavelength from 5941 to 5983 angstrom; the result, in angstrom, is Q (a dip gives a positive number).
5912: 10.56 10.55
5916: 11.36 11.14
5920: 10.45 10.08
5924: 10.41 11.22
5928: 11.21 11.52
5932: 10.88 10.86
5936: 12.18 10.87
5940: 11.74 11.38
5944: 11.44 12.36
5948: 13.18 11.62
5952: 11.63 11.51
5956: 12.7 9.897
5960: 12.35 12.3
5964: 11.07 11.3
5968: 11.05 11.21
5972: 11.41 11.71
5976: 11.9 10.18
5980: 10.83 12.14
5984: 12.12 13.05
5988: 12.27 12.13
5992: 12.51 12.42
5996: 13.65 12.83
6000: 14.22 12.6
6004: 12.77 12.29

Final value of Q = 1.17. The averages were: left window 11.3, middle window 11.6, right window 12.6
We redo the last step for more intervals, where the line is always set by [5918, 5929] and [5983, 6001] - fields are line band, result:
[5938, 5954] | -0.58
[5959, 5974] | 0.60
